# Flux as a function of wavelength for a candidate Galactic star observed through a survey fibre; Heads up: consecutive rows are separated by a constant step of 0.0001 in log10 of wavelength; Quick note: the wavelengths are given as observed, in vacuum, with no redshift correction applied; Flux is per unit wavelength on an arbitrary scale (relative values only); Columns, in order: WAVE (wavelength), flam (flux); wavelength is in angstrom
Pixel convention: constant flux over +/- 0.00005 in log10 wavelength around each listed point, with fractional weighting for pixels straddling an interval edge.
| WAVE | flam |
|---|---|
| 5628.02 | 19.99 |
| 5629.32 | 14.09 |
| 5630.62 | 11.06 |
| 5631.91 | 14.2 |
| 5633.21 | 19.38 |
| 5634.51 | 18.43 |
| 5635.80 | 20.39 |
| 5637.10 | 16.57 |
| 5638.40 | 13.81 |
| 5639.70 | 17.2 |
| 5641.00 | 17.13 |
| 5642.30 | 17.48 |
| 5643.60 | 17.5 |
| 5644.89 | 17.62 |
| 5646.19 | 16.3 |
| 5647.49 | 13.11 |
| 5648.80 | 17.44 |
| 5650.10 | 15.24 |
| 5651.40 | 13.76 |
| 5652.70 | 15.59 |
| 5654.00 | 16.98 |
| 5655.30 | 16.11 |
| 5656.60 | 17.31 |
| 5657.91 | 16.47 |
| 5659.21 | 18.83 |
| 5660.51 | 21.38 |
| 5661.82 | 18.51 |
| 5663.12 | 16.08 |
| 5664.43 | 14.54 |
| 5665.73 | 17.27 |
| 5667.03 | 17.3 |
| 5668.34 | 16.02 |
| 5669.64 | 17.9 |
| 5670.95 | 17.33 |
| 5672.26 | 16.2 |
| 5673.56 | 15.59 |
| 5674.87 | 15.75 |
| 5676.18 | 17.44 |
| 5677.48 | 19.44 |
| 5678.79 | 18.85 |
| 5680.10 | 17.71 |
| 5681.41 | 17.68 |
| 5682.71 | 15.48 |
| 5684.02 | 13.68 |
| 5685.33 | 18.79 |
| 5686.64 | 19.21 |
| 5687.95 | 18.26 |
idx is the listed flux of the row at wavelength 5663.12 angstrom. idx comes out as 16.08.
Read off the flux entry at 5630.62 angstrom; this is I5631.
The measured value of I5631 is 11.06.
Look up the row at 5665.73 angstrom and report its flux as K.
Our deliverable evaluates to 17.27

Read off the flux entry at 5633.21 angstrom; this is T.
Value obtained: 19.38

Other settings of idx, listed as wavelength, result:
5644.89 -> 17.62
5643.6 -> 17.5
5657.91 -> 16.47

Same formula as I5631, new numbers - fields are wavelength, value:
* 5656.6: 17.31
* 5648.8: 17.44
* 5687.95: 18.26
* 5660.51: 21.38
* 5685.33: 18.79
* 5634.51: 18.43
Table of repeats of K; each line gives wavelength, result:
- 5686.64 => 19.21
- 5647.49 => 13.11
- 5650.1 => 15.24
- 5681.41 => 17.68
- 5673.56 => 15.59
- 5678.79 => 18.85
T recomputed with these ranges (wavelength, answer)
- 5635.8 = 20.39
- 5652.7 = 15.59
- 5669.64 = 17.9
